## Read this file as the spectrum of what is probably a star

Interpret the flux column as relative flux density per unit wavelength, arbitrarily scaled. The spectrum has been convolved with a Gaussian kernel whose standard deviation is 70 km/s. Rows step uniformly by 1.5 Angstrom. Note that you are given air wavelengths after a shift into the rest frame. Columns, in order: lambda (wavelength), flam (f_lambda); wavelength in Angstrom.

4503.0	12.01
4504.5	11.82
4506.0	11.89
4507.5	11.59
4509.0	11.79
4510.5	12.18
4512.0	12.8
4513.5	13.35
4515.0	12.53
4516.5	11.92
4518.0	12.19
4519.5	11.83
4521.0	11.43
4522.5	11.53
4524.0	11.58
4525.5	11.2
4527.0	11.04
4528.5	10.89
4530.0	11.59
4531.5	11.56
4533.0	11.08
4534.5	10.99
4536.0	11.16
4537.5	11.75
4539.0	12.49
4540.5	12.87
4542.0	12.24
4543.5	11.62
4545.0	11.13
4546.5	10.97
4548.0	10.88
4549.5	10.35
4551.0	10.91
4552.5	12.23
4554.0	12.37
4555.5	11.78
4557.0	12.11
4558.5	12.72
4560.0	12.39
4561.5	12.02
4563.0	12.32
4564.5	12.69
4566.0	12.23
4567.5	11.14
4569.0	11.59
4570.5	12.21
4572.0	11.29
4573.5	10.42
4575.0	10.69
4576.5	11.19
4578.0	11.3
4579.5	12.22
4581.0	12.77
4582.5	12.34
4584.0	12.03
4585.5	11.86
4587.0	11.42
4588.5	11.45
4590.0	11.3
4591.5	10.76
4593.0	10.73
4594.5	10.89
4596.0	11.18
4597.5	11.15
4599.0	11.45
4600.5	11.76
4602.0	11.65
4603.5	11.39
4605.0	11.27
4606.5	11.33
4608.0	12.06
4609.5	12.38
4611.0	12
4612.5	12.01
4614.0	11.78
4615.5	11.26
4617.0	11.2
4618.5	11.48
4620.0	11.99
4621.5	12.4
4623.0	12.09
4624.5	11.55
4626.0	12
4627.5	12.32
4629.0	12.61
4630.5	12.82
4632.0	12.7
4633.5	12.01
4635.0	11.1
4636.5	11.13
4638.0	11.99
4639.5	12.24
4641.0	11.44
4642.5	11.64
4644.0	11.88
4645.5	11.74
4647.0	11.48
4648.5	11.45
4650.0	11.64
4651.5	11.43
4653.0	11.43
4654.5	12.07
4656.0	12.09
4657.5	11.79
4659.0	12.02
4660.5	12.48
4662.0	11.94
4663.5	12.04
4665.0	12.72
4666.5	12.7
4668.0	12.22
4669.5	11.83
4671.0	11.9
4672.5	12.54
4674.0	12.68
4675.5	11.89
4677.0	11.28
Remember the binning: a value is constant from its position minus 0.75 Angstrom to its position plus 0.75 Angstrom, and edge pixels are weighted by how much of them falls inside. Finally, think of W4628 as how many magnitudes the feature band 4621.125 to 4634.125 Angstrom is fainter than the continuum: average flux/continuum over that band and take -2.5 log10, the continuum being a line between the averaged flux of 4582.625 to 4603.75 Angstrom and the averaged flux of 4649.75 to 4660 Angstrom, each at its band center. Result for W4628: -0.060 mag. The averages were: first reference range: 11.4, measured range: 12.3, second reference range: 11.8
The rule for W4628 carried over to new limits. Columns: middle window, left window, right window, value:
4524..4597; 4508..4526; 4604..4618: 0.03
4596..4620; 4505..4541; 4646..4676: 0.03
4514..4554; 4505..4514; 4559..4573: 0.05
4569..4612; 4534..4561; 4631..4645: 0.02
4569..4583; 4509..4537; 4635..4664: 0.01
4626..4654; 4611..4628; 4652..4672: 0.01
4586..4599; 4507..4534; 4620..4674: 0.07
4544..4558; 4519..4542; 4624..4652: 0.02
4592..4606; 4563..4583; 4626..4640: 0.06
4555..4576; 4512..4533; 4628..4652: 0.00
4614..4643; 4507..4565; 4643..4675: 0.01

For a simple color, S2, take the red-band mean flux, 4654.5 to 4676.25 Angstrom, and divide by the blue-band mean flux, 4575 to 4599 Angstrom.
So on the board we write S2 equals 1.06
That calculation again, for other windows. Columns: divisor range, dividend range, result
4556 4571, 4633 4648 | 0.96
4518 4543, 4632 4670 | 1.02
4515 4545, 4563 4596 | 0.99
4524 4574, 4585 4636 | 1.00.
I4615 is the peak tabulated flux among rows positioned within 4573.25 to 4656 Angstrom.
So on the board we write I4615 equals 12.82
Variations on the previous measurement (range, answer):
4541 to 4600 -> 12.77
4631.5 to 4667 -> 12.72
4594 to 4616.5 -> 12.38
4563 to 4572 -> 12.69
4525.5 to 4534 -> 11.59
